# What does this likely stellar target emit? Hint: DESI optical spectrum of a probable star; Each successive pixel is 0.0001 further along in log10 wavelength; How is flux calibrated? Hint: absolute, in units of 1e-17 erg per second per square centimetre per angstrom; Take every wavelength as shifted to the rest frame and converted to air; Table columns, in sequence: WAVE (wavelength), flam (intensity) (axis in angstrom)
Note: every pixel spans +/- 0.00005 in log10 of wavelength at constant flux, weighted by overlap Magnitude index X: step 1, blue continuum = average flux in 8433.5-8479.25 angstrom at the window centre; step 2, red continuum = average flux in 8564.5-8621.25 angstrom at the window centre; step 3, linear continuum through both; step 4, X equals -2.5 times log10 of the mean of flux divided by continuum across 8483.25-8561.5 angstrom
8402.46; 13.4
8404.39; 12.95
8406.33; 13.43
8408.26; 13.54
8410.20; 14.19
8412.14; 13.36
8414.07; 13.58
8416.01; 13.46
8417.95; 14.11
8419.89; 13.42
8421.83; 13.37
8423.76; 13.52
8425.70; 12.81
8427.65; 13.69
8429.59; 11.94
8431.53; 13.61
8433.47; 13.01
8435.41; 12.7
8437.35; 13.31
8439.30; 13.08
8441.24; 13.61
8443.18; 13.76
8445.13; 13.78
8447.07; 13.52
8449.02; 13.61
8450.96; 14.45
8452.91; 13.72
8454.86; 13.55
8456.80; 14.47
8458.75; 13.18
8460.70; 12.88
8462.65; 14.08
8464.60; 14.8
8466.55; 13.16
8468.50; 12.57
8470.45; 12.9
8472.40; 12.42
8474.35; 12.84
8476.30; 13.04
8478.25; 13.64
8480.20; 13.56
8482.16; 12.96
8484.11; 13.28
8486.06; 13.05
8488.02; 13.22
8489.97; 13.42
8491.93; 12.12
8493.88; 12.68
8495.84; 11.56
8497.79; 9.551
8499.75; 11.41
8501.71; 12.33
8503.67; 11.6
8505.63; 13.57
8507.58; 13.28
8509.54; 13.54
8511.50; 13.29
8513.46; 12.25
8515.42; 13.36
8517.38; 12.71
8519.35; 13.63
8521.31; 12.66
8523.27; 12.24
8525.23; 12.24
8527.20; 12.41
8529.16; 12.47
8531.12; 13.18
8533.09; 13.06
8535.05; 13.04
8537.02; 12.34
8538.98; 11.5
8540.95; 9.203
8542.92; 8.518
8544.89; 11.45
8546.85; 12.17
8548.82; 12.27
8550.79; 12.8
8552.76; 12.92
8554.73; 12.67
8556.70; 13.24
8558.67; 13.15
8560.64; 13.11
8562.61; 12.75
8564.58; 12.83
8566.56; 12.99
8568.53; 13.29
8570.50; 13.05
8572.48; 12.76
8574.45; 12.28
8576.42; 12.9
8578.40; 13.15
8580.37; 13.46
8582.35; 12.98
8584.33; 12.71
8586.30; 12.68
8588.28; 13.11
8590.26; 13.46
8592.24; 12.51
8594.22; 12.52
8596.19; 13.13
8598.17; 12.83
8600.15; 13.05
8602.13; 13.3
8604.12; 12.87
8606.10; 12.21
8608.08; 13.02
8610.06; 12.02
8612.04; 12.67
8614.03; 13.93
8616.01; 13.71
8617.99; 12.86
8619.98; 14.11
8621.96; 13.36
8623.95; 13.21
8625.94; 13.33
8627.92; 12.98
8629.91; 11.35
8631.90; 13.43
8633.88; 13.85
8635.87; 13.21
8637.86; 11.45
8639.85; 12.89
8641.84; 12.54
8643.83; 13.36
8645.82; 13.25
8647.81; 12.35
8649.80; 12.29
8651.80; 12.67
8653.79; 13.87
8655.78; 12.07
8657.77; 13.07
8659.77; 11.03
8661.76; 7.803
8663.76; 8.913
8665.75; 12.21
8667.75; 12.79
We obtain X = 0.07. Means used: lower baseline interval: 13.4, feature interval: 12.4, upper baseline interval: 13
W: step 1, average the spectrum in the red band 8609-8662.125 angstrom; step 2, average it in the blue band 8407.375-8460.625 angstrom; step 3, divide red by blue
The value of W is 0.9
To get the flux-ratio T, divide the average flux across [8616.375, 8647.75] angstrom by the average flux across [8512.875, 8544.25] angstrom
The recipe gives 1.07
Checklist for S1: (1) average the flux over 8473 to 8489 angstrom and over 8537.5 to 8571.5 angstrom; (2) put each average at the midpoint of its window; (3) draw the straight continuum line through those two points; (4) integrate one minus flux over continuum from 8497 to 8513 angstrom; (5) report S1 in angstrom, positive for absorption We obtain 0.6 angstrom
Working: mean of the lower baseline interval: 13.2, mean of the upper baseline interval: 12.2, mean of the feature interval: 12.4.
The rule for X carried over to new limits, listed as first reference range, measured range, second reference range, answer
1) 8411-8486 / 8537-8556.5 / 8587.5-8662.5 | 0.13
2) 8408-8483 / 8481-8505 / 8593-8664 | 0.08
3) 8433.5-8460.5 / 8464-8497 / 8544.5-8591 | 0.03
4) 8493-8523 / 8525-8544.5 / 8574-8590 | 0.08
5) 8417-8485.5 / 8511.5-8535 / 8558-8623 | 0.03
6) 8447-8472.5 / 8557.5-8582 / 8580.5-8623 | 0.01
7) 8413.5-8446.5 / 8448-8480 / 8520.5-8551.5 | -0.05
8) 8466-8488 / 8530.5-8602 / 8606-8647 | 0.04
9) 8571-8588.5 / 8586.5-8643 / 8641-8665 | -0.05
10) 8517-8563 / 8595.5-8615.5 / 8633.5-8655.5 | -0.02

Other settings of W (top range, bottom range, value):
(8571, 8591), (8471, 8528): 1.02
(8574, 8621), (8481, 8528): 1.03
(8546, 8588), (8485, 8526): 1.02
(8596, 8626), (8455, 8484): 0.98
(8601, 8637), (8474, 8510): 1.03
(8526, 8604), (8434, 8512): 0.96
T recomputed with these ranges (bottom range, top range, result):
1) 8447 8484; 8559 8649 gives 0.96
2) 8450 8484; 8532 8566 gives 0.91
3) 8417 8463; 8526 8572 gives 0.92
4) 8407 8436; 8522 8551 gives 0.89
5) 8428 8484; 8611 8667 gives 0.94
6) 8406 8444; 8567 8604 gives 0.97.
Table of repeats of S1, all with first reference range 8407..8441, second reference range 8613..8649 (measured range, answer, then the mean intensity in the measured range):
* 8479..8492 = 0.1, 13.2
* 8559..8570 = 0.1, 13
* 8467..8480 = 0.3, 13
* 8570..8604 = 0.5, 12.9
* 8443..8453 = -0.4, 13.8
